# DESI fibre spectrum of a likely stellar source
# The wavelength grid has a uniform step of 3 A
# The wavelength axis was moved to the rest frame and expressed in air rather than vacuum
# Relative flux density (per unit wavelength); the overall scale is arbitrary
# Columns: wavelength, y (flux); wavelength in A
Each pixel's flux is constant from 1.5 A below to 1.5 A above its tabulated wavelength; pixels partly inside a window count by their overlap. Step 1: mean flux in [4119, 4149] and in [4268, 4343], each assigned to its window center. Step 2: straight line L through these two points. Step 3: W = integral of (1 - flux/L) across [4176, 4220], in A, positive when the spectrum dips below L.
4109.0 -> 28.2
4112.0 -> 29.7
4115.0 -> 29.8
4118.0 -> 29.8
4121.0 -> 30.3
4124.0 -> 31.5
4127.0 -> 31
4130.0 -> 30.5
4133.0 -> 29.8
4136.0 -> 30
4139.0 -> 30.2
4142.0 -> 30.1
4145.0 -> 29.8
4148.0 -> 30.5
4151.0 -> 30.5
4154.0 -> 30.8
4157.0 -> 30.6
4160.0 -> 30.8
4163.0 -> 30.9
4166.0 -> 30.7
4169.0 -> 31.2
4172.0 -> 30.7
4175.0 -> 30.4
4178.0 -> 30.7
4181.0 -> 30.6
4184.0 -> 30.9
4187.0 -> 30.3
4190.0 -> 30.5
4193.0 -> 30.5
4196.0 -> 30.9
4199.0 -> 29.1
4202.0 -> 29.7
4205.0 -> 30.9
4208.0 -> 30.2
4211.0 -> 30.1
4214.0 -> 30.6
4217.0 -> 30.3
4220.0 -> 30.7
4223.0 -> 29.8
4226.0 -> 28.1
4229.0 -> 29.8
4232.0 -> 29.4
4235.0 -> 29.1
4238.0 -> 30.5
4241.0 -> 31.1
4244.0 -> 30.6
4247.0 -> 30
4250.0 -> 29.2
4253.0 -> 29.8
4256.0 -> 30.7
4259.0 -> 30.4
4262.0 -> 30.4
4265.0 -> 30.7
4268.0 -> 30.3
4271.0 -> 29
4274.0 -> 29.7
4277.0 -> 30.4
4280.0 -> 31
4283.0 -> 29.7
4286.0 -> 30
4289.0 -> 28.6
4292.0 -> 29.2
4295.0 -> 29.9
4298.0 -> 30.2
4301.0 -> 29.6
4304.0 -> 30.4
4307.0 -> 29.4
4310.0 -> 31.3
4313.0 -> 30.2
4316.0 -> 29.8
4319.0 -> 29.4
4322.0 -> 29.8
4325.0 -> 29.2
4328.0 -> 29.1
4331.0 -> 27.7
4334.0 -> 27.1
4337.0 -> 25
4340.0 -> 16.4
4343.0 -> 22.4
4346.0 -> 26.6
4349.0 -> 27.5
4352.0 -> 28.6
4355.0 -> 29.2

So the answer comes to -0.9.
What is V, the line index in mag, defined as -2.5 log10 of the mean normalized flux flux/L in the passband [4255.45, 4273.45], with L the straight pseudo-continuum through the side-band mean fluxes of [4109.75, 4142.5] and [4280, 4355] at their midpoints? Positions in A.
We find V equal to -0.05 mag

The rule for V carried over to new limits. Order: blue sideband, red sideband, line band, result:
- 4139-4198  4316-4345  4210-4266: -0.05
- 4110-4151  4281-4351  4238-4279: -0.05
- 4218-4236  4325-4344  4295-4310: -0.14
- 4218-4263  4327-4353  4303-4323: -0.13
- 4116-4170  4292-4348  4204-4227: -0.02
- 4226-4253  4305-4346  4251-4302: -0.04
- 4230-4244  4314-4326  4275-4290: -0.01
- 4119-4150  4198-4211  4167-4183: -0.02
